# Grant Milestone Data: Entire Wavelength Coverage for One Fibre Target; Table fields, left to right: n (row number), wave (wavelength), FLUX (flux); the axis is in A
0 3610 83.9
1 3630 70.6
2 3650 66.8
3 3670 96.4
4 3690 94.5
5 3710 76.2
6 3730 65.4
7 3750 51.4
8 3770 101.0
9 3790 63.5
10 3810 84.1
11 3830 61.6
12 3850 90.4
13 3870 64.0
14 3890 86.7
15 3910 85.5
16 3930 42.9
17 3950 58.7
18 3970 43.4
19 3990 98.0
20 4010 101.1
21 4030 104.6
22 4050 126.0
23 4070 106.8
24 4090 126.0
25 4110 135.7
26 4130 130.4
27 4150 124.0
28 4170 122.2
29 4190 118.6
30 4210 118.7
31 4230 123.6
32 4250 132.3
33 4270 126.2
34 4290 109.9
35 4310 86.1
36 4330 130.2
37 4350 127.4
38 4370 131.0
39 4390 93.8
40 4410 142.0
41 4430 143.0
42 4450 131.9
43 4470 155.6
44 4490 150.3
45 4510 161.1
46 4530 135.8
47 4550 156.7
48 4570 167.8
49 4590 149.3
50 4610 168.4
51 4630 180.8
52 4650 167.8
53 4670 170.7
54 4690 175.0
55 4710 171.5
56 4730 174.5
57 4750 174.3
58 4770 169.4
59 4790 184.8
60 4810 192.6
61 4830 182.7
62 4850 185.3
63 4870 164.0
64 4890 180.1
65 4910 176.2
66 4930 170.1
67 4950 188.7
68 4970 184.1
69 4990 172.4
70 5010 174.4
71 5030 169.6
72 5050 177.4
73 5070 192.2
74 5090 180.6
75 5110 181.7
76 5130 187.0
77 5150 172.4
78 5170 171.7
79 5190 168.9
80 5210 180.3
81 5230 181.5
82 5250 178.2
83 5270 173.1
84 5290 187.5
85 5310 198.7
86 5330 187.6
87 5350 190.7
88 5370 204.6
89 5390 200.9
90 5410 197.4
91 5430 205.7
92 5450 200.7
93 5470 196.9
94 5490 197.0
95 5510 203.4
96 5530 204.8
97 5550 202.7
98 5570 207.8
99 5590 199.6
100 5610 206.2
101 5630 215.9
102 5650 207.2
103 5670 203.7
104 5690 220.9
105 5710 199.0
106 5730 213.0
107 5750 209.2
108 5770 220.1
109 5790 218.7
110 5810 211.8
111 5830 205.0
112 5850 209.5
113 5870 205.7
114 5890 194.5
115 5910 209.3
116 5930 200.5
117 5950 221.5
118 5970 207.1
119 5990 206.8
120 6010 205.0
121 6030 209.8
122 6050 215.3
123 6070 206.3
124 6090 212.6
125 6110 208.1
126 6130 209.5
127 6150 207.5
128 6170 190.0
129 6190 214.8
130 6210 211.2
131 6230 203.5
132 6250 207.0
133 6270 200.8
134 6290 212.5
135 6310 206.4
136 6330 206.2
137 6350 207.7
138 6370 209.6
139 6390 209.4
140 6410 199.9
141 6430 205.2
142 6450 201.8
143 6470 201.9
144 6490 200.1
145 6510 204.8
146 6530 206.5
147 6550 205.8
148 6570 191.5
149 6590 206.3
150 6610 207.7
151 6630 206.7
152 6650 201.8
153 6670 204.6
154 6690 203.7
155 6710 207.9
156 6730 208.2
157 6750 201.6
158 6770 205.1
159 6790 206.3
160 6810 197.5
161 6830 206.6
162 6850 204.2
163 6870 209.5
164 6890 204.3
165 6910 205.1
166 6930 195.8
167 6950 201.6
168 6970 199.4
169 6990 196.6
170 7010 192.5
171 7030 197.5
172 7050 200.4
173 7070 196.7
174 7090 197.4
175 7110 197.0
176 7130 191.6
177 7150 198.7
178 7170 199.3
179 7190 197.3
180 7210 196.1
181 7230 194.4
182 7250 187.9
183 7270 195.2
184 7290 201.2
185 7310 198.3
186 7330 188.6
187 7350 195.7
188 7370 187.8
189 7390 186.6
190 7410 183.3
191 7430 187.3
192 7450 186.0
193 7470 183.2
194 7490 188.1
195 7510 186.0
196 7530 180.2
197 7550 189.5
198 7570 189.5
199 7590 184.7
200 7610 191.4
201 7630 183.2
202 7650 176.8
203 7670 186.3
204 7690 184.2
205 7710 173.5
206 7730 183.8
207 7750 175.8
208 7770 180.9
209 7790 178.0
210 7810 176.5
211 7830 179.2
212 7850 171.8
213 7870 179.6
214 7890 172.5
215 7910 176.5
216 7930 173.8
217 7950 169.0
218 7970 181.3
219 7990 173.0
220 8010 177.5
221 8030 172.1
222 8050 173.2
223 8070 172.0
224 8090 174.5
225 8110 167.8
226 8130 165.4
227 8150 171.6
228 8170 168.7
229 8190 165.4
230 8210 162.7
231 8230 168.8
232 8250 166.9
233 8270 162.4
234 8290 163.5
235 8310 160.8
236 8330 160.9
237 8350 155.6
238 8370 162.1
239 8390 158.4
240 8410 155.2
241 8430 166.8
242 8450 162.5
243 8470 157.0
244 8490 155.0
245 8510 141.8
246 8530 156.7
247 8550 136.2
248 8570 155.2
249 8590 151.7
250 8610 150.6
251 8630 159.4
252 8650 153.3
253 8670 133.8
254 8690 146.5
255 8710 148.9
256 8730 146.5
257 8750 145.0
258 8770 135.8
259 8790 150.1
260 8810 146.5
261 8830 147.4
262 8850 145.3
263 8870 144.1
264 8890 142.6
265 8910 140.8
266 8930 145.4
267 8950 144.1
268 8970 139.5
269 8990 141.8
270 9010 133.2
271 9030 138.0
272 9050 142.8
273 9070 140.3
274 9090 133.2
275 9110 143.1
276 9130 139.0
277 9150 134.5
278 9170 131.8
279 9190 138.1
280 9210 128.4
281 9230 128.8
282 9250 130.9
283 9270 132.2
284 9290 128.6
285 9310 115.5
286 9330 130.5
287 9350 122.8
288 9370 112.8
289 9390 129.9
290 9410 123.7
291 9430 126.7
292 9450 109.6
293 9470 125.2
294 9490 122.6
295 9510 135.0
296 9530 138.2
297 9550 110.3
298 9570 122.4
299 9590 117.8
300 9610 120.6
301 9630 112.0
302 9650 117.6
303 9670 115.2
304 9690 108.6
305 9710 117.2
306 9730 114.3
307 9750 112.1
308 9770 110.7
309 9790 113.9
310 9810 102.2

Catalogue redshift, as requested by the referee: 0.00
